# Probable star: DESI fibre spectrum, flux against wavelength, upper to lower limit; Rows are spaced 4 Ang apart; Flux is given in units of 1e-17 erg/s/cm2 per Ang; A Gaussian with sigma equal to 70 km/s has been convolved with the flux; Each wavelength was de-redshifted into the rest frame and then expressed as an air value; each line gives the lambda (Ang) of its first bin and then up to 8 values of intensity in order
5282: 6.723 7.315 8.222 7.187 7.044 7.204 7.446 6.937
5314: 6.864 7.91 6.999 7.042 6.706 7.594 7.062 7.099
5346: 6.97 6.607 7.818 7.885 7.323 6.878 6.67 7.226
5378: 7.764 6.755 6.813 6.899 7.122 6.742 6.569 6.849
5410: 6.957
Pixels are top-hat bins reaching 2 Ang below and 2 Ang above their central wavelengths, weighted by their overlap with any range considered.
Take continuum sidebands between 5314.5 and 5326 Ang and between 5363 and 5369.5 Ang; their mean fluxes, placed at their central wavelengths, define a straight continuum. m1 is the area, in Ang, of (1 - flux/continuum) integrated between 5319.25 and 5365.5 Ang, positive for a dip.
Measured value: -0.57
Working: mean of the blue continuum 7.31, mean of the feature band 7.19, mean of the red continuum 6.9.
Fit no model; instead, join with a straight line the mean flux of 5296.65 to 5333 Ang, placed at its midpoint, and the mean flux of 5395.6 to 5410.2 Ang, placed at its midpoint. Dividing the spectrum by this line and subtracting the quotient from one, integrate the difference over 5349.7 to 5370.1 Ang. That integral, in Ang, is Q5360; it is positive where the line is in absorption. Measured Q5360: -1.0 Ang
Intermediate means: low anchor 7.14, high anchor 6.77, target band 7.3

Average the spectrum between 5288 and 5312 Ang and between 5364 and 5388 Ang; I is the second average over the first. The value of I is 1.0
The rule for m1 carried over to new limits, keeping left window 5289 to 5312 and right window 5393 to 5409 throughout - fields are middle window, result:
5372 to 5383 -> -0.6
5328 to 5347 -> 0.1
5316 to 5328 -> -0.2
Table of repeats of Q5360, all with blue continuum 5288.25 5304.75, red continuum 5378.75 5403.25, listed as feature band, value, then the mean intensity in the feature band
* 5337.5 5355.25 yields 0.09 Ang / 7.09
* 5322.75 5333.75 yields 0.34 Ang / 7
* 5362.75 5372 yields 0.21 Ang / 6.85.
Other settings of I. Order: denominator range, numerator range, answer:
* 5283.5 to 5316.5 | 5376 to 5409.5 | 0.95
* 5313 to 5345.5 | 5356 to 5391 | 1.00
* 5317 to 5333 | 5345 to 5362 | 1.03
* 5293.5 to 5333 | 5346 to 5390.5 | 1.00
